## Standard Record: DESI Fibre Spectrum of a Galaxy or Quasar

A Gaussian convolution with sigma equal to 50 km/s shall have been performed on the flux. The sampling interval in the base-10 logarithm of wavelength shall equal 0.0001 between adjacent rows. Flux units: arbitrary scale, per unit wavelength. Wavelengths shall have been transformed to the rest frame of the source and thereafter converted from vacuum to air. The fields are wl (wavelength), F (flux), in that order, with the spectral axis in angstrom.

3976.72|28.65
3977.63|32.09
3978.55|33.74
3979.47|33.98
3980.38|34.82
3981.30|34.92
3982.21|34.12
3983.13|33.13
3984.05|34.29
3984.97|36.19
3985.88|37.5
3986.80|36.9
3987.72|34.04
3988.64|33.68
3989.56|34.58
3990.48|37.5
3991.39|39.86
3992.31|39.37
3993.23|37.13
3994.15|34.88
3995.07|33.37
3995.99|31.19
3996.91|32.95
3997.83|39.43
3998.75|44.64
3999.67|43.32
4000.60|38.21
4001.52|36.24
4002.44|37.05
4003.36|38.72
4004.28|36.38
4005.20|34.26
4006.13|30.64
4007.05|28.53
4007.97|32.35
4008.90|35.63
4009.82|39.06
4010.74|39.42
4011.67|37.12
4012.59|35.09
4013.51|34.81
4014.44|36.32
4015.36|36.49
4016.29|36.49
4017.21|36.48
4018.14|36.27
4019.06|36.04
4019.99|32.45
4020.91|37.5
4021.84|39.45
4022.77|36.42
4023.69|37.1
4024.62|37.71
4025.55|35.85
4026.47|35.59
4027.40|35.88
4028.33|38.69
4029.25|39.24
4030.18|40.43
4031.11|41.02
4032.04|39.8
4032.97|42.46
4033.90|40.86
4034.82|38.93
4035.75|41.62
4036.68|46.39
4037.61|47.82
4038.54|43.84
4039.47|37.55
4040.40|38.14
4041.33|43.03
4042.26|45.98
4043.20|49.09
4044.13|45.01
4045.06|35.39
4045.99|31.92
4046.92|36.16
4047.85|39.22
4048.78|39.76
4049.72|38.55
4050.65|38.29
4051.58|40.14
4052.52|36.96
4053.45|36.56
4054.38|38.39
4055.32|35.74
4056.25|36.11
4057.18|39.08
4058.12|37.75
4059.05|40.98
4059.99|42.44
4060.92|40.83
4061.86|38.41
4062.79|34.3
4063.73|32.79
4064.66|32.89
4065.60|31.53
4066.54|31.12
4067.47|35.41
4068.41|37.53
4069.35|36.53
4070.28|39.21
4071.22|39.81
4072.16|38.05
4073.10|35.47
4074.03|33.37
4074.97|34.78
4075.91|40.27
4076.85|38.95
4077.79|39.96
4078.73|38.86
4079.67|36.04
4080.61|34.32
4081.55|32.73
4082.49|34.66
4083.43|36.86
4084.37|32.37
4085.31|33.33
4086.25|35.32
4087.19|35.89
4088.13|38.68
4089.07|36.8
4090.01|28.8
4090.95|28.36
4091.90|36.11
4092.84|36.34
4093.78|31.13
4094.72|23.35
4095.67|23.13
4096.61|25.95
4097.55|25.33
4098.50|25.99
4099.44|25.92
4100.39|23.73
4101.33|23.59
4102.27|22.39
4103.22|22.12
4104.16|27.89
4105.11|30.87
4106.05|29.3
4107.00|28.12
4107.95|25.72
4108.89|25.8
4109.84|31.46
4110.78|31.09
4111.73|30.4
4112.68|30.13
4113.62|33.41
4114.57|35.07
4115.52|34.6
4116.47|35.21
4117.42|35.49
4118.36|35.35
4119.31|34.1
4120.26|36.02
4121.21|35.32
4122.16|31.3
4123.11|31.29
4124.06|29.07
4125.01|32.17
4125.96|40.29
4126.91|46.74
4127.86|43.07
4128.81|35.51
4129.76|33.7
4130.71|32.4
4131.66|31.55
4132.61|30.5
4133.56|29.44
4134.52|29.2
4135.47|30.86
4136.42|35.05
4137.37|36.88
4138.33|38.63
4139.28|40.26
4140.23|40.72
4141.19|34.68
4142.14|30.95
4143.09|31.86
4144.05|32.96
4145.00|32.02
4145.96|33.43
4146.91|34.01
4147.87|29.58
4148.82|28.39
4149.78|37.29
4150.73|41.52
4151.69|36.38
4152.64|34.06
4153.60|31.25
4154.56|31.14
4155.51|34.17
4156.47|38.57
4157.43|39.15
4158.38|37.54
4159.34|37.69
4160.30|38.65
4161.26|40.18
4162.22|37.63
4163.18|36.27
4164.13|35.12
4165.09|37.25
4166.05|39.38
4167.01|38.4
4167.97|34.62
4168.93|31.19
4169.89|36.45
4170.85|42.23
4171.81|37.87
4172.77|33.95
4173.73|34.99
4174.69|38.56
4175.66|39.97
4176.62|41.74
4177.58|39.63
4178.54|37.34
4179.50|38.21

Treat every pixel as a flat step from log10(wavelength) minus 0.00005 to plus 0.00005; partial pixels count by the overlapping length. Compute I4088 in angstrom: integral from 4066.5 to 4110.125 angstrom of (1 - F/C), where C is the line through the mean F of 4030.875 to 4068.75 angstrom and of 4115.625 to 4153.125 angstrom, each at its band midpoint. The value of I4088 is 5.9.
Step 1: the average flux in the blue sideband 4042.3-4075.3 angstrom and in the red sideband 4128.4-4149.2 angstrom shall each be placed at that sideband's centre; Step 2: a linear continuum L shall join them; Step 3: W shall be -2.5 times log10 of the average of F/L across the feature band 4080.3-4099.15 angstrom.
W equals 0.136 mag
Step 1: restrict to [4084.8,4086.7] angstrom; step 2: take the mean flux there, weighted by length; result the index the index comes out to 34.3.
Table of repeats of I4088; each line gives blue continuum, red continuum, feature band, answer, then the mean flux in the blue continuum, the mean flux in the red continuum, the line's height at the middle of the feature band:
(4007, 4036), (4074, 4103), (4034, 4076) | -4.7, 37.3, 31.9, 34.6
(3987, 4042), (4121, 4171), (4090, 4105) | 3.8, 37.6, 35.2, 36.1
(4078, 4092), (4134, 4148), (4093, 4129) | 3.8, 34.7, 34.2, 34.4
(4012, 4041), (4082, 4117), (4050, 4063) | -1.2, 38.5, 30.1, 35.1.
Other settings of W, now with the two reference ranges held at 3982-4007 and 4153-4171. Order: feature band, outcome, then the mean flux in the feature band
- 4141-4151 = 0.105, 33.1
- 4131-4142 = 0.070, 34.2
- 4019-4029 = -0.014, 36.7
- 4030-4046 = -0.157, 41.9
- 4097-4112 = 0.333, 26.8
